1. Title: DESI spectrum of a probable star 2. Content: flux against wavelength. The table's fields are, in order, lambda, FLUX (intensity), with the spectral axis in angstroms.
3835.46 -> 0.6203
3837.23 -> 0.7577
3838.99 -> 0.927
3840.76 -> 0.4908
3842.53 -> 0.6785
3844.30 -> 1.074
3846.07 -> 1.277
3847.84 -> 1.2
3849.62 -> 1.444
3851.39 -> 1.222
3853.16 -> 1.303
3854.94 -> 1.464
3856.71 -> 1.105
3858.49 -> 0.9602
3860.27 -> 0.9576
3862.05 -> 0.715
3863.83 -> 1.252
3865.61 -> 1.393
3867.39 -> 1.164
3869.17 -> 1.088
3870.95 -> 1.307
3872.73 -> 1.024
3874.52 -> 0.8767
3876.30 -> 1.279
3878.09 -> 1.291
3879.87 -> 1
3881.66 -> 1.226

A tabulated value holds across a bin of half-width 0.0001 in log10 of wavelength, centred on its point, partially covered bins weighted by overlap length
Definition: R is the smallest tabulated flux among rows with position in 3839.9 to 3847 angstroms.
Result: 0.4908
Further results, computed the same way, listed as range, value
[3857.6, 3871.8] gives 0.715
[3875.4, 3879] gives 1.279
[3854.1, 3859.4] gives 0.9602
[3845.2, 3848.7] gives 1.2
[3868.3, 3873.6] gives 1.024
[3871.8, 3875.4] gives 0.8767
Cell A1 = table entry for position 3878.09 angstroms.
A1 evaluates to 1.291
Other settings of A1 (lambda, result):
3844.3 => 1.074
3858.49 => 0.9602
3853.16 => 1.303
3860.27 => 0.9576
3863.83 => 1.252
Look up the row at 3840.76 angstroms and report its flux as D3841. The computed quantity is 0.4908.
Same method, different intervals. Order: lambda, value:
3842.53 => 0.6785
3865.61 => 1.393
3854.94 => 1.464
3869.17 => 1.088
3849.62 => 1.444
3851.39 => 1.222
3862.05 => 0.715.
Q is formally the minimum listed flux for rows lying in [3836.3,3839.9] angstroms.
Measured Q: 0.7577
